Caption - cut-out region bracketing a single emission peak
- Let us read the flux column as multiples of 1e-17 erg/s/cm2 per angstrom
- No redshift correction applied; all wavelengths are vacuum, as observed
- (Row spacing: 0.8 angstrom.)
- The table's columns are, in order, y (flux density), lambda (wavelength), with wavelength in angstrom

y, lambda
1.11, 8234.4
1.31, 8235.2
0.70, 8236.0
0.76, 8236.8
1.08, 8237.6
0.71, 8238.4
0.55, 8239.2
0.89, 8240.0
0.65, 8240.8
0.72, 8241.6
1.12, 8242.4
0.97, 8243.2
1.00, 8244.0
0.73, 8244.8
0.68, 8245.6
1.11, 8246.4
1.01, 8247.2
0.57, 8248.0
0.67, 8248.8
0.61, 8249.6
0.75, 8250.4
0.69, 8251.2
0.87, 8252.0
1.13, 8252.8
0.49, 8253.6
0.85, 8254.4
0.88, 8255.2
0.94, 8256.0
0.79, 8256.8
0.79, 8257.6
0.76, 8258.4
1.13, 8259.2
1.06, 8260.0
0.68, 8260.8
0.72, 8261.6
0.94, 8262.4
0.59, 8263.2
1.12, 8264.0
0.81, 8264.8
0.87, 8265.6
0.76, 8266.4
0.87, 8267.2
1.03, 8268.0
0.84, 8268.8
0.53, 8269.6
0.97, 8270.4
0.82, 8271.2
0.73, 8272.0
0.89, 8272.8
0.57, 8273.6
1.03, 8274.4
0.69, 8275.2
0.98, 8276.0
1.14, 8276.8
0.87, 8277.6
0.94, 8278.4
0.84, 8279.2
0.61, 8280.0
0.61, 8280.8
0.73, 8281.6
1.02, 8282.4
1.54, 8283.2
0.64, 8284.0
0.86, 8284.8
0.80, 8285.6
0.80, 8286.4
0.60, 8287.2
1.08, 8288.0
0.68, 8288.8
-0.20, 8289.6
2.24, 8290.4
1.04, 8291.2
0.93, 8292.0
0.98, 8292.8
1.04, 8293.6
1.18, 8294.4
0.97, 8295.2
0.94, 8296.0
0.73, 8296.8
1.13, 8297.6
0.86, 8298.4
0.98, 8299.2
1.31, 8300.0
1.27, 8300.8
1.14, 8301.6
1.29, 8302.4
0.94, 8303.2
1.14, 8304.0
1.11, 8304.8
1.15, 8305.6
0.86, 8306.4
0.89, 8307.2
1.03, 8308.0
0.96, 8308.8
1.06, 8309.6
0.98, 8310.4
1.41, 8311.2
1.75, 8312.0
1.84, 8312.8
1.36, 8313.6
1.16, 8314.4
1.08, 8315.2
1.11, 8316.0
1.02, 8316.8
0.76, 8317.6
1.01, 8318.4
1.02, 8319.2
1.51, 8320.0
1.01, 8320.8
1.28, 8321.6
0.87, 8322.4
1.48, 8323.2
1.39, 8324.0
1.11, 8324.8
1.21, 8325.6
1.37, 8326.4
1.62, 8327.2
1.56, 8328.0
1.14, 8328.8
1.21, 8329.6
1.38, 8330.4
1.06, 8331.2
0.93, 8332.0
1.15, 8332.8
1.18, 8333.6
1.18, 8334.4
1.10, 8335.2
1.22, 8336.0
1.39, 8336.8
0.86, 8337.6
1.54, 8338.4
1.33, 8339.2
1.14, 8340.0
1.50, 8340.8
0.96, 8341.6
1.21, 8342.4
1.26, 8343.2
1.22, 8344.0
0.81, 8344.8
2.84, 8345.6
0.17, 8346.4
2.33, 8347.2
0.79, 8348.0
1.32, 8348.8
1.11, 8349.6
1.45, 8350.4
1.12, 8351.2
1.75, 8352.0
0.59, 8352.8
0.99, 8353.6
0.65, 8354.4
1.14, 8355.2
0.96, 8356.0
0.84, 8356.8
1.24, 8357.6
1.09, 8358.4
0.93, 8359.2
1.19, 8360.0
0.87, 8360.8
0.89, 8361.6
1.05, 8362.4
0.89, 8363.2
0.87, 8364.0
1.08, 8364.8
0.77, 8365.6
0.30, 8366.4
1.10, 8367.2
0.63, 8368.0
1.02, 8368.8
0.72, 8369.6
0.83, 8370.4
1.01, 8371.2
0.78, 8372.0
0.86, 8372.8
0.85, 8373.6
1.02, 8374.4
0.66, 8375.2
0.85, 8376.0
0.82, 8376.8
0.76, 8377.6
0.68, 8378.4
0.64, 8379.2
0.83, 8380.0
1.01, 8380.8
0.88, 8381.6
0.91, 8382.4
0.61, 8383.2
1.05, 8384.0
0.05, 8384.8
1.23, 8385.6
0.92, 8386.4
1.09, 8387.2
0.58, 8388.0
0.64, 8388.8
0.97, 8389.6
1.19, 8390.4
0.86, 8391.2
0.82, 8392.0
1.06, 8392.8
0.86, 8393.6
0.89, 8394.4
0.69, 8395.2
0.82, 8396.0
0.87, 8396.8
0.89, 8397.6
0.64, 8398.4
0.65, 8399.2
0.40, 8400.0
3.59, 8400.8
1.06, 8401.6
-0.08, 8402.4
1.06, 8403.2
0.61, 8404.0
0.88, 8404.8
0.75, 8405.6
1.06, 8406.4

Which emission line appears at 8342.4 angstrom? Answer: Mg II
